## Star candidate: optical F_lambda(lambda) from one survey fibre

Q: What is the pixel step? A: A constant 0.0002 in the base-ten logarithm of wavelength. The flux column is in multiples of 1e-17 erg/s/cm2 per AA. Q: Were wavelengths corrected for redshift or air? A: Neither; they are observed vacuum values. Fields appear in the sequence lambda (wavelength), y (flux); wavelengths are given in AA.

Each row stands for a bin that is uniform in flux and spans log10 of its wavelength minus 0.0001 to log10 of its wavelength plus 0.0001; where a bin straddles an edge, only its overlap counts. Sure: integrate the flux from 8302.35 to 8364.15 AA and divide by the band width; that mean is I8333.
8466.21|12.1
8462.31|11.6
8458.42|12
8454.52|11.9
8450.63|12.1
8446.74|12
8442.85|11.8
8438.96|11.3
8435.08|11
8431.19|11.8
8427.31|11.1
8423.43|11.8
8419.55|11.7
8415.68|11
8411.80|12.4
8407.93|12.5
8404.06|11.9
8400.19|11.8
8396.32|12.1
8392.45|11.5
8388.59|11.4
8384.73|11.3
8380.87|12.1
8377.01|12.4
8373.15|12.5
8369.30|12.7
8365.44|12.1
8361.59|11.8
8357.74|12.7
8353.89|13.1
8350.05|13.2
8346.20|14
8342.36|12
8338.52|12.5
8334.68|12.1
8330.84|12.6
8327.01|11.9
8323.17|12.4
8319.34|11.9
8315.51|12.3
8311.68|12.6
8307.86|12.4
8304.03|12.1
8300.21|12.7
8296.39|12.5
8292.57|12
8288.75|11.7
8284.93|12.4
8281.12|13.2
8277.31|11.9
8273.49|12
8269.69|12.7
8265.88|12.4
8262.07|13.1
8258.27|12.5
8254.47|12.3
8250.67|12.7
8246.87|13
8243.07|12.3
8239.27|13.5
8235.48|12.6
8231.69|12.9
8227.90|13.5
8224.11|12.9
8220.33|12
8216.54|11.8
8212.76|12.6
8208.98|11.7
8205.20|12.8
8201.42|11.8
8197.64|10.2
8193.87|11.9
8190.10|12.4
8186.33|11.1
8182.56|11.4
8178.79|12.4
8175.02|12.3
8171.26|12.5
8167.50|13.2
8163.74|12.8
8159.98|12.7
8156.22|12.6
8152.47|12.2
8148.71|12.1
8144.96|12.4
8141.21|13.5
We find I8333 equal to 12.5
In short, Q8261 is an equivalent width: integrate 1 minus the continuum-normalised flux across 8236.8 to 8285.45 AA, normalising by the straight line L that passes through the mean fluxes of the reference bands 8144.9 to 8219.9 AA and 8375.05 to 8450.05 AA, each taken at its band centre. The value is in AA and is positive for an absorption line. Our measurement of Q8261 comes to -2.5 AA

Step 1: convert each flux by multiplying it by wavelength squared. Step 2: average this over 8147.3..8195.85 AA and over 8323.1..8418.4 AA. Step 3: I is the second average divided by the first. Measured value 1.0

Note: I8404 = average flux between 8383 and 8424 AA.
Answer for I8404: 11.8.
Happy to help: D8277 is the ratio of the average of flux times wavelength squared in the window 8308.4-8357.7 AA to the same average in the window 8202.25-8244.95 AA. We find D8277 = 1.02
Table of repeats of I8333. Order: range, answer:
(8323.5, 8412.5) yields 12.3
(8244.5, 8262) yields 12.7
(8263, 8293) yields 12.3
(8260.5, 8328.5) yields 12.3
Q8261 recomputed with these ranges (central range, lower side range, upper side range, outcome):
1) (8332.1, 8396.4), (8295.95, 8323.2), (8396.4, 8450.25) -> -1.48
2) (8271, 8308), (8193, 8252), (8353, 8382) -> 0.32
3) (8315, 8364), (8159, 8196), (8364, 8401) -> -1.86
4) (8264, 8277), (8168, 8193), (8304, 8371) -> 0.00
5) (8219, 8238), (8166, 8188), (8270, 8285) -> -0.85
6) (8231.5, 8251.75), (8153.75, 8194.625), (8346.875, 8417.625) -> -0.94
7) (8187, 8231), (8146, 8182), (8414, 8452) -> 0.68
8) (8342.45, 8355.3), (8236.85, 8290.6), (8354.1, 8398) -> -1.09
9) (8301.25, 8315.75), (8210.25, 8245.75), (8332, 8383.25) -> 0.25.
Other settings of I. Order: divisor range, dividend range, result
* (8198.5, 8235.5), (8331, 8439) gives 1.02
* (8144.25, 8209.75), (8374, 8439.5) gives 1.02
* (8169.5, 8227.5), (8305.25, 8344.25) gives 1.05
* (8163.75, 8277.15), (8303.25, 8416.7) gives 1.02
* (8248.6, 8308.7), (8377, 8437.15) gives 0.97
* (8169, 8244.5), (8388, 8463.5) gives 1.01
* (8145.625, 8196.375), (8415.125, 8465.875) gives 1.02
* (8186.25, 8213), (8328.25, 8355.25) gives 1.12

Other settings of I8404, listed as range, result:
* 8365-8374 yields 12.5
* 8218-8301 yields 12.6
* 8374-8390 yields 11.9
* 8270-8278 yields 12.1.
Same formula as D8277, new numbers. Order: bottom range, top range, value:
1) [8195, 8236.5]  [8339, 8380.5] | 1.07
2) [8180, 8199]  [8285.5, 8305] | 1.09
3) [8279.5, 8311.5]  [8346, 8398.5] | 1.01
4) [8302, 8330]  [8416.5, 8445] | 0.96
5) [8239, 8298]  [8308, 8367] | 1.02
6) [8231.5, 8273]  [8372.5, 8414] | 0.98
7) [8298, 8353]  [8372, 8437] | 0.96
